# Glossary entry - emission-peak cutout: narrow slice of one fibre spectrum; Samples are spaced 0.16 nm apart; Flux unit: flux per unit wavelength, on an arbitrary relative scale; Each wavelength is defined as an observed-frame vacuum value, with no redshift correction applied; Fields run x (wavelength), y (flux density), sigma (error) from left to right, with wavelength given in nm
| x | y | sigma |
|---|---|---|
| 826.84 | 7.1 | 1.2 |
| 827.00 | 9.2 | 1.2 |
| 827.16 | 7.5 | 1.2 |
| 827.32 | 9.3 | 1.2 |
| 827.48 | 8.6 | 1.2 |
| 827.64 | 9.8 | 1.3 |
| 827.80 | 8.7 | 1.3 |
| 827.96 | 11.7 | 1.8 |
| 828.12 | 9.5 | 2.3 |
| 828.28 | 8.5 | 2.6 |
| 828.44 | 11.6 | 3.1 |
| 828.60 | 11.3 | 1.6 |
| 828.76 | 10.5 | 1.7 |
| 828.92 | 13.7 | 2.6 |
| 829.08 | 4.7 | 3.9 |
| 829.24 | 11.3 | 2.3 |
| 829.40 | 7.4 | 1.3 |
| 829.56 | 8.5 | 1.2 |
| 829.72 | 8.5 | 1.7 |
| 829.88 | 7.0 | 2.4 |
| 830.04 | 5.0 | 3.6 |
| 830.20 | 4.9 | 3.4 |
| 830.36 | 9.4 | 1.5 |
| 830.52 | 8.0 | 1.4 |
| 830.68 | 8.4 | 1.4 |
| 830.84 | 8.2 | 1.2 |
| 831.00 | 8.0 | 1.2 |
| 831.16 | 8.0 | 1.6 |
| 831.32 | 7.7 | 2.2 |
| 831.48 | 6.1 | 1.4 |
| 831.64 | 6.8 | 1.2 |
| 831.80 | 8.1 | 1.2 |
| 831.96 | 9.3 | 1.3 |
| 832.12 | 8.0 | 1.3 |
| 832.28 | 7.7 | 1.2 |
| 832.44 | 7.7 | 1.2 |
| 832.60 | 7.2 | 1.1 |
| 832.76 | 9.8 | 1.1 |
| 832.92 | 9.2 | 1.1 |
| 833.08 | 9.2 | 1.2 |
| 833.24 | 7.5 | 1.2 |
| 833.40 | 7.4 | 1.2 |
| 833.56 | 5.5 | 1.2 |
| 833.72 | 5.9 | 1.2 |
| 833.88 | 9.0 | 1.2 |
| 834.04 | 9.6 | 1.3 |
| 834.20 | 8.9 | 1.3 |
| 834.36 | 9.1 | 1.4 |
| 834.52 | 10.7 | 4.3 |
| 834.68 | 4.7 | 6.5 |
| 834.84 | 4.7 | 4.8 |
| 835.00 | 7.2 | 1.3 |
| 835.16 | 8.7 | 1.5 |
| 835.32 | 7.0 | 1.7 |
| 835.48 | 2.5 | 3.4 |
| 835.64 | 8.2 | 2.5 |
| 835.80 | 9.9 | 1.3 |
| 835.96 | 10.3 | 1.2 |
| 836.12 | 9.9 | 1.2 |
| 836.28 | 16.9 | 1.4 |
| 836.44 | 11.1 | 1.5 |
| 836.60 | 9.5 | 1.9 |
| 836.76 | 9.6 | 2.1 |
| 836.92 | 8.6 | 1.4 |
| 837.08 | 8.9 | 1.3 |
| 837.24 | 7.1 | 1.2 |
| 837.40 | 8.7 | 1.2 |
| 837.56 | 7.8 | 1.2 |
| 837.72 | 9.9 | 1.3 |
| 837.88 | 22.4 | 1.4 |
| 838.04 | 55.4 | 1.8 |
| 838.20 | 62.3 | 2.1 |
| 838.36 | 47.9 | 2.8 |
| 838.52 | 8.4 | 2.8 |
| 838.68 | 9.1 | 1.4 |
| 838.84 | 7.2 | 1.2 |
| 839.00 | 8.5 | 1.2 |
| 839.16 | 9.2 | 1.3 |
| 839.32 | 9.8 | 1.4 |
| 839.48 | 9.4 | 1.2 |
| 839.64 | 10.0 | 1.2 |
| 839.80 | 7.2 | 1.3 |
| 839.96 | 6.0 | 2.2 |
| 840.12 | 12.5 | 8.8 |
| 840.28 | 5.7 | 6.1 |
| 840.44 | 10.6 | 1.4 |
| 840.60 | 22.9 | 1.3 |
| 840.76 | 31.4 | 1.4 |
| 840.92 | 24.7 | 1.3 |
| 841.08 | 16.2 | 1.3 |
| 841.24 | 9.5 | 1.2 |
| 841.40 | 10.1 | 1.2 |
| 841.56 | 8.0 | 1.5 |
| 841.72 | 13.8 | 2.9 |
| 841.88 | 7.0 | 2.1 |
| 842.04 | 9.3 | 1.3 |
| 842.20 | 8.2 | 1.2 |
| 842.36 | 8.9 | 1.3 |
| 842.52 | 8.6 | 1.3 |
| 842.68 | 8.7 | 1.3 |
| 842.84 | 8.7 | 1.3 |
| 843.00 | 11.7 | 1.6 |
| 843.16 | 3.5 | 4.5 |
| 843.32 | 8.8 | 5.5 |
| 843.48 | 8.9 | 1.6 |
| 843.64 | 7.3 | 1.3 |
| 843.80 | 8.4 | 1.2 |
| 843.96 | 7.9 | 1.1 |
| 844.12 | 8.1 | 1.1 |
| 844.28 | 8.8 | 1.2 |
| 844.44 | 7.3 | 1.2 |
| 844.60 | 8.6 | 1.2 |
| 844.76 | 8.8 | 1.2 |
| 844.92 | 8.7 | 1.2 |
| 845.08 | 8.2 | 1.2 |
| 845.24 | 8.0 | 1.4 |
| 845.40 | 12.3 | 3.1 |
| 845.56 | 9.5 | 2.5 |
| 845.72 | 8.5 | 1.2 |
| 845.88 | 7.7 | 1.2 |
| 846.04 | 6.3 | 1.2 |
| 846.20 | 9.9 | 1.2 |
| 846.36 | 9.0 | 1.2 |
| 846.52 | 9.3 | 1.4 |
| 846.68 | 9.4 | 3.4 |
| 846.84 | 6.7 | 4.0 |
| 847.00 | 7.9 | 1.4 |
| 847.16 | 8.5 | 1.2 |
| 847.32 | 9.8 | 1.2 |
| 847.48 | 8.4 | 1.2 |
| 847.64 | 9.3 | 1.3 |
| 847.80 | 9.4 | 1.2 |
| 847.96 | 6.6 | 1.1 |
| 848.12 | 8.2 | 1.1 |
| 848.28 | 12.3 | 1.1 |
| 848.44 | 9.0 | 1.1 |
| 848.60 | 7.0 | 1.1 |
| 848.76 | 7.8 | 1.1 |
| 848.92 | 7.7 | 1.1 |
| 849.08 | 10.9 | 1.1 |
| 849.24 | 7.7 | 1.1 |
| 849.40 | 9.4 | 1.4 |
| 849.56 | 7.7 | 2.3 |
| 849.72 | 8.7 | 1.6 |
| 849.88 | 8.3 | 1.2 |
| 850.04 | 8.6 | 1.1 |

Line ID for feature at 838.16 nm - H-alpha 6563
